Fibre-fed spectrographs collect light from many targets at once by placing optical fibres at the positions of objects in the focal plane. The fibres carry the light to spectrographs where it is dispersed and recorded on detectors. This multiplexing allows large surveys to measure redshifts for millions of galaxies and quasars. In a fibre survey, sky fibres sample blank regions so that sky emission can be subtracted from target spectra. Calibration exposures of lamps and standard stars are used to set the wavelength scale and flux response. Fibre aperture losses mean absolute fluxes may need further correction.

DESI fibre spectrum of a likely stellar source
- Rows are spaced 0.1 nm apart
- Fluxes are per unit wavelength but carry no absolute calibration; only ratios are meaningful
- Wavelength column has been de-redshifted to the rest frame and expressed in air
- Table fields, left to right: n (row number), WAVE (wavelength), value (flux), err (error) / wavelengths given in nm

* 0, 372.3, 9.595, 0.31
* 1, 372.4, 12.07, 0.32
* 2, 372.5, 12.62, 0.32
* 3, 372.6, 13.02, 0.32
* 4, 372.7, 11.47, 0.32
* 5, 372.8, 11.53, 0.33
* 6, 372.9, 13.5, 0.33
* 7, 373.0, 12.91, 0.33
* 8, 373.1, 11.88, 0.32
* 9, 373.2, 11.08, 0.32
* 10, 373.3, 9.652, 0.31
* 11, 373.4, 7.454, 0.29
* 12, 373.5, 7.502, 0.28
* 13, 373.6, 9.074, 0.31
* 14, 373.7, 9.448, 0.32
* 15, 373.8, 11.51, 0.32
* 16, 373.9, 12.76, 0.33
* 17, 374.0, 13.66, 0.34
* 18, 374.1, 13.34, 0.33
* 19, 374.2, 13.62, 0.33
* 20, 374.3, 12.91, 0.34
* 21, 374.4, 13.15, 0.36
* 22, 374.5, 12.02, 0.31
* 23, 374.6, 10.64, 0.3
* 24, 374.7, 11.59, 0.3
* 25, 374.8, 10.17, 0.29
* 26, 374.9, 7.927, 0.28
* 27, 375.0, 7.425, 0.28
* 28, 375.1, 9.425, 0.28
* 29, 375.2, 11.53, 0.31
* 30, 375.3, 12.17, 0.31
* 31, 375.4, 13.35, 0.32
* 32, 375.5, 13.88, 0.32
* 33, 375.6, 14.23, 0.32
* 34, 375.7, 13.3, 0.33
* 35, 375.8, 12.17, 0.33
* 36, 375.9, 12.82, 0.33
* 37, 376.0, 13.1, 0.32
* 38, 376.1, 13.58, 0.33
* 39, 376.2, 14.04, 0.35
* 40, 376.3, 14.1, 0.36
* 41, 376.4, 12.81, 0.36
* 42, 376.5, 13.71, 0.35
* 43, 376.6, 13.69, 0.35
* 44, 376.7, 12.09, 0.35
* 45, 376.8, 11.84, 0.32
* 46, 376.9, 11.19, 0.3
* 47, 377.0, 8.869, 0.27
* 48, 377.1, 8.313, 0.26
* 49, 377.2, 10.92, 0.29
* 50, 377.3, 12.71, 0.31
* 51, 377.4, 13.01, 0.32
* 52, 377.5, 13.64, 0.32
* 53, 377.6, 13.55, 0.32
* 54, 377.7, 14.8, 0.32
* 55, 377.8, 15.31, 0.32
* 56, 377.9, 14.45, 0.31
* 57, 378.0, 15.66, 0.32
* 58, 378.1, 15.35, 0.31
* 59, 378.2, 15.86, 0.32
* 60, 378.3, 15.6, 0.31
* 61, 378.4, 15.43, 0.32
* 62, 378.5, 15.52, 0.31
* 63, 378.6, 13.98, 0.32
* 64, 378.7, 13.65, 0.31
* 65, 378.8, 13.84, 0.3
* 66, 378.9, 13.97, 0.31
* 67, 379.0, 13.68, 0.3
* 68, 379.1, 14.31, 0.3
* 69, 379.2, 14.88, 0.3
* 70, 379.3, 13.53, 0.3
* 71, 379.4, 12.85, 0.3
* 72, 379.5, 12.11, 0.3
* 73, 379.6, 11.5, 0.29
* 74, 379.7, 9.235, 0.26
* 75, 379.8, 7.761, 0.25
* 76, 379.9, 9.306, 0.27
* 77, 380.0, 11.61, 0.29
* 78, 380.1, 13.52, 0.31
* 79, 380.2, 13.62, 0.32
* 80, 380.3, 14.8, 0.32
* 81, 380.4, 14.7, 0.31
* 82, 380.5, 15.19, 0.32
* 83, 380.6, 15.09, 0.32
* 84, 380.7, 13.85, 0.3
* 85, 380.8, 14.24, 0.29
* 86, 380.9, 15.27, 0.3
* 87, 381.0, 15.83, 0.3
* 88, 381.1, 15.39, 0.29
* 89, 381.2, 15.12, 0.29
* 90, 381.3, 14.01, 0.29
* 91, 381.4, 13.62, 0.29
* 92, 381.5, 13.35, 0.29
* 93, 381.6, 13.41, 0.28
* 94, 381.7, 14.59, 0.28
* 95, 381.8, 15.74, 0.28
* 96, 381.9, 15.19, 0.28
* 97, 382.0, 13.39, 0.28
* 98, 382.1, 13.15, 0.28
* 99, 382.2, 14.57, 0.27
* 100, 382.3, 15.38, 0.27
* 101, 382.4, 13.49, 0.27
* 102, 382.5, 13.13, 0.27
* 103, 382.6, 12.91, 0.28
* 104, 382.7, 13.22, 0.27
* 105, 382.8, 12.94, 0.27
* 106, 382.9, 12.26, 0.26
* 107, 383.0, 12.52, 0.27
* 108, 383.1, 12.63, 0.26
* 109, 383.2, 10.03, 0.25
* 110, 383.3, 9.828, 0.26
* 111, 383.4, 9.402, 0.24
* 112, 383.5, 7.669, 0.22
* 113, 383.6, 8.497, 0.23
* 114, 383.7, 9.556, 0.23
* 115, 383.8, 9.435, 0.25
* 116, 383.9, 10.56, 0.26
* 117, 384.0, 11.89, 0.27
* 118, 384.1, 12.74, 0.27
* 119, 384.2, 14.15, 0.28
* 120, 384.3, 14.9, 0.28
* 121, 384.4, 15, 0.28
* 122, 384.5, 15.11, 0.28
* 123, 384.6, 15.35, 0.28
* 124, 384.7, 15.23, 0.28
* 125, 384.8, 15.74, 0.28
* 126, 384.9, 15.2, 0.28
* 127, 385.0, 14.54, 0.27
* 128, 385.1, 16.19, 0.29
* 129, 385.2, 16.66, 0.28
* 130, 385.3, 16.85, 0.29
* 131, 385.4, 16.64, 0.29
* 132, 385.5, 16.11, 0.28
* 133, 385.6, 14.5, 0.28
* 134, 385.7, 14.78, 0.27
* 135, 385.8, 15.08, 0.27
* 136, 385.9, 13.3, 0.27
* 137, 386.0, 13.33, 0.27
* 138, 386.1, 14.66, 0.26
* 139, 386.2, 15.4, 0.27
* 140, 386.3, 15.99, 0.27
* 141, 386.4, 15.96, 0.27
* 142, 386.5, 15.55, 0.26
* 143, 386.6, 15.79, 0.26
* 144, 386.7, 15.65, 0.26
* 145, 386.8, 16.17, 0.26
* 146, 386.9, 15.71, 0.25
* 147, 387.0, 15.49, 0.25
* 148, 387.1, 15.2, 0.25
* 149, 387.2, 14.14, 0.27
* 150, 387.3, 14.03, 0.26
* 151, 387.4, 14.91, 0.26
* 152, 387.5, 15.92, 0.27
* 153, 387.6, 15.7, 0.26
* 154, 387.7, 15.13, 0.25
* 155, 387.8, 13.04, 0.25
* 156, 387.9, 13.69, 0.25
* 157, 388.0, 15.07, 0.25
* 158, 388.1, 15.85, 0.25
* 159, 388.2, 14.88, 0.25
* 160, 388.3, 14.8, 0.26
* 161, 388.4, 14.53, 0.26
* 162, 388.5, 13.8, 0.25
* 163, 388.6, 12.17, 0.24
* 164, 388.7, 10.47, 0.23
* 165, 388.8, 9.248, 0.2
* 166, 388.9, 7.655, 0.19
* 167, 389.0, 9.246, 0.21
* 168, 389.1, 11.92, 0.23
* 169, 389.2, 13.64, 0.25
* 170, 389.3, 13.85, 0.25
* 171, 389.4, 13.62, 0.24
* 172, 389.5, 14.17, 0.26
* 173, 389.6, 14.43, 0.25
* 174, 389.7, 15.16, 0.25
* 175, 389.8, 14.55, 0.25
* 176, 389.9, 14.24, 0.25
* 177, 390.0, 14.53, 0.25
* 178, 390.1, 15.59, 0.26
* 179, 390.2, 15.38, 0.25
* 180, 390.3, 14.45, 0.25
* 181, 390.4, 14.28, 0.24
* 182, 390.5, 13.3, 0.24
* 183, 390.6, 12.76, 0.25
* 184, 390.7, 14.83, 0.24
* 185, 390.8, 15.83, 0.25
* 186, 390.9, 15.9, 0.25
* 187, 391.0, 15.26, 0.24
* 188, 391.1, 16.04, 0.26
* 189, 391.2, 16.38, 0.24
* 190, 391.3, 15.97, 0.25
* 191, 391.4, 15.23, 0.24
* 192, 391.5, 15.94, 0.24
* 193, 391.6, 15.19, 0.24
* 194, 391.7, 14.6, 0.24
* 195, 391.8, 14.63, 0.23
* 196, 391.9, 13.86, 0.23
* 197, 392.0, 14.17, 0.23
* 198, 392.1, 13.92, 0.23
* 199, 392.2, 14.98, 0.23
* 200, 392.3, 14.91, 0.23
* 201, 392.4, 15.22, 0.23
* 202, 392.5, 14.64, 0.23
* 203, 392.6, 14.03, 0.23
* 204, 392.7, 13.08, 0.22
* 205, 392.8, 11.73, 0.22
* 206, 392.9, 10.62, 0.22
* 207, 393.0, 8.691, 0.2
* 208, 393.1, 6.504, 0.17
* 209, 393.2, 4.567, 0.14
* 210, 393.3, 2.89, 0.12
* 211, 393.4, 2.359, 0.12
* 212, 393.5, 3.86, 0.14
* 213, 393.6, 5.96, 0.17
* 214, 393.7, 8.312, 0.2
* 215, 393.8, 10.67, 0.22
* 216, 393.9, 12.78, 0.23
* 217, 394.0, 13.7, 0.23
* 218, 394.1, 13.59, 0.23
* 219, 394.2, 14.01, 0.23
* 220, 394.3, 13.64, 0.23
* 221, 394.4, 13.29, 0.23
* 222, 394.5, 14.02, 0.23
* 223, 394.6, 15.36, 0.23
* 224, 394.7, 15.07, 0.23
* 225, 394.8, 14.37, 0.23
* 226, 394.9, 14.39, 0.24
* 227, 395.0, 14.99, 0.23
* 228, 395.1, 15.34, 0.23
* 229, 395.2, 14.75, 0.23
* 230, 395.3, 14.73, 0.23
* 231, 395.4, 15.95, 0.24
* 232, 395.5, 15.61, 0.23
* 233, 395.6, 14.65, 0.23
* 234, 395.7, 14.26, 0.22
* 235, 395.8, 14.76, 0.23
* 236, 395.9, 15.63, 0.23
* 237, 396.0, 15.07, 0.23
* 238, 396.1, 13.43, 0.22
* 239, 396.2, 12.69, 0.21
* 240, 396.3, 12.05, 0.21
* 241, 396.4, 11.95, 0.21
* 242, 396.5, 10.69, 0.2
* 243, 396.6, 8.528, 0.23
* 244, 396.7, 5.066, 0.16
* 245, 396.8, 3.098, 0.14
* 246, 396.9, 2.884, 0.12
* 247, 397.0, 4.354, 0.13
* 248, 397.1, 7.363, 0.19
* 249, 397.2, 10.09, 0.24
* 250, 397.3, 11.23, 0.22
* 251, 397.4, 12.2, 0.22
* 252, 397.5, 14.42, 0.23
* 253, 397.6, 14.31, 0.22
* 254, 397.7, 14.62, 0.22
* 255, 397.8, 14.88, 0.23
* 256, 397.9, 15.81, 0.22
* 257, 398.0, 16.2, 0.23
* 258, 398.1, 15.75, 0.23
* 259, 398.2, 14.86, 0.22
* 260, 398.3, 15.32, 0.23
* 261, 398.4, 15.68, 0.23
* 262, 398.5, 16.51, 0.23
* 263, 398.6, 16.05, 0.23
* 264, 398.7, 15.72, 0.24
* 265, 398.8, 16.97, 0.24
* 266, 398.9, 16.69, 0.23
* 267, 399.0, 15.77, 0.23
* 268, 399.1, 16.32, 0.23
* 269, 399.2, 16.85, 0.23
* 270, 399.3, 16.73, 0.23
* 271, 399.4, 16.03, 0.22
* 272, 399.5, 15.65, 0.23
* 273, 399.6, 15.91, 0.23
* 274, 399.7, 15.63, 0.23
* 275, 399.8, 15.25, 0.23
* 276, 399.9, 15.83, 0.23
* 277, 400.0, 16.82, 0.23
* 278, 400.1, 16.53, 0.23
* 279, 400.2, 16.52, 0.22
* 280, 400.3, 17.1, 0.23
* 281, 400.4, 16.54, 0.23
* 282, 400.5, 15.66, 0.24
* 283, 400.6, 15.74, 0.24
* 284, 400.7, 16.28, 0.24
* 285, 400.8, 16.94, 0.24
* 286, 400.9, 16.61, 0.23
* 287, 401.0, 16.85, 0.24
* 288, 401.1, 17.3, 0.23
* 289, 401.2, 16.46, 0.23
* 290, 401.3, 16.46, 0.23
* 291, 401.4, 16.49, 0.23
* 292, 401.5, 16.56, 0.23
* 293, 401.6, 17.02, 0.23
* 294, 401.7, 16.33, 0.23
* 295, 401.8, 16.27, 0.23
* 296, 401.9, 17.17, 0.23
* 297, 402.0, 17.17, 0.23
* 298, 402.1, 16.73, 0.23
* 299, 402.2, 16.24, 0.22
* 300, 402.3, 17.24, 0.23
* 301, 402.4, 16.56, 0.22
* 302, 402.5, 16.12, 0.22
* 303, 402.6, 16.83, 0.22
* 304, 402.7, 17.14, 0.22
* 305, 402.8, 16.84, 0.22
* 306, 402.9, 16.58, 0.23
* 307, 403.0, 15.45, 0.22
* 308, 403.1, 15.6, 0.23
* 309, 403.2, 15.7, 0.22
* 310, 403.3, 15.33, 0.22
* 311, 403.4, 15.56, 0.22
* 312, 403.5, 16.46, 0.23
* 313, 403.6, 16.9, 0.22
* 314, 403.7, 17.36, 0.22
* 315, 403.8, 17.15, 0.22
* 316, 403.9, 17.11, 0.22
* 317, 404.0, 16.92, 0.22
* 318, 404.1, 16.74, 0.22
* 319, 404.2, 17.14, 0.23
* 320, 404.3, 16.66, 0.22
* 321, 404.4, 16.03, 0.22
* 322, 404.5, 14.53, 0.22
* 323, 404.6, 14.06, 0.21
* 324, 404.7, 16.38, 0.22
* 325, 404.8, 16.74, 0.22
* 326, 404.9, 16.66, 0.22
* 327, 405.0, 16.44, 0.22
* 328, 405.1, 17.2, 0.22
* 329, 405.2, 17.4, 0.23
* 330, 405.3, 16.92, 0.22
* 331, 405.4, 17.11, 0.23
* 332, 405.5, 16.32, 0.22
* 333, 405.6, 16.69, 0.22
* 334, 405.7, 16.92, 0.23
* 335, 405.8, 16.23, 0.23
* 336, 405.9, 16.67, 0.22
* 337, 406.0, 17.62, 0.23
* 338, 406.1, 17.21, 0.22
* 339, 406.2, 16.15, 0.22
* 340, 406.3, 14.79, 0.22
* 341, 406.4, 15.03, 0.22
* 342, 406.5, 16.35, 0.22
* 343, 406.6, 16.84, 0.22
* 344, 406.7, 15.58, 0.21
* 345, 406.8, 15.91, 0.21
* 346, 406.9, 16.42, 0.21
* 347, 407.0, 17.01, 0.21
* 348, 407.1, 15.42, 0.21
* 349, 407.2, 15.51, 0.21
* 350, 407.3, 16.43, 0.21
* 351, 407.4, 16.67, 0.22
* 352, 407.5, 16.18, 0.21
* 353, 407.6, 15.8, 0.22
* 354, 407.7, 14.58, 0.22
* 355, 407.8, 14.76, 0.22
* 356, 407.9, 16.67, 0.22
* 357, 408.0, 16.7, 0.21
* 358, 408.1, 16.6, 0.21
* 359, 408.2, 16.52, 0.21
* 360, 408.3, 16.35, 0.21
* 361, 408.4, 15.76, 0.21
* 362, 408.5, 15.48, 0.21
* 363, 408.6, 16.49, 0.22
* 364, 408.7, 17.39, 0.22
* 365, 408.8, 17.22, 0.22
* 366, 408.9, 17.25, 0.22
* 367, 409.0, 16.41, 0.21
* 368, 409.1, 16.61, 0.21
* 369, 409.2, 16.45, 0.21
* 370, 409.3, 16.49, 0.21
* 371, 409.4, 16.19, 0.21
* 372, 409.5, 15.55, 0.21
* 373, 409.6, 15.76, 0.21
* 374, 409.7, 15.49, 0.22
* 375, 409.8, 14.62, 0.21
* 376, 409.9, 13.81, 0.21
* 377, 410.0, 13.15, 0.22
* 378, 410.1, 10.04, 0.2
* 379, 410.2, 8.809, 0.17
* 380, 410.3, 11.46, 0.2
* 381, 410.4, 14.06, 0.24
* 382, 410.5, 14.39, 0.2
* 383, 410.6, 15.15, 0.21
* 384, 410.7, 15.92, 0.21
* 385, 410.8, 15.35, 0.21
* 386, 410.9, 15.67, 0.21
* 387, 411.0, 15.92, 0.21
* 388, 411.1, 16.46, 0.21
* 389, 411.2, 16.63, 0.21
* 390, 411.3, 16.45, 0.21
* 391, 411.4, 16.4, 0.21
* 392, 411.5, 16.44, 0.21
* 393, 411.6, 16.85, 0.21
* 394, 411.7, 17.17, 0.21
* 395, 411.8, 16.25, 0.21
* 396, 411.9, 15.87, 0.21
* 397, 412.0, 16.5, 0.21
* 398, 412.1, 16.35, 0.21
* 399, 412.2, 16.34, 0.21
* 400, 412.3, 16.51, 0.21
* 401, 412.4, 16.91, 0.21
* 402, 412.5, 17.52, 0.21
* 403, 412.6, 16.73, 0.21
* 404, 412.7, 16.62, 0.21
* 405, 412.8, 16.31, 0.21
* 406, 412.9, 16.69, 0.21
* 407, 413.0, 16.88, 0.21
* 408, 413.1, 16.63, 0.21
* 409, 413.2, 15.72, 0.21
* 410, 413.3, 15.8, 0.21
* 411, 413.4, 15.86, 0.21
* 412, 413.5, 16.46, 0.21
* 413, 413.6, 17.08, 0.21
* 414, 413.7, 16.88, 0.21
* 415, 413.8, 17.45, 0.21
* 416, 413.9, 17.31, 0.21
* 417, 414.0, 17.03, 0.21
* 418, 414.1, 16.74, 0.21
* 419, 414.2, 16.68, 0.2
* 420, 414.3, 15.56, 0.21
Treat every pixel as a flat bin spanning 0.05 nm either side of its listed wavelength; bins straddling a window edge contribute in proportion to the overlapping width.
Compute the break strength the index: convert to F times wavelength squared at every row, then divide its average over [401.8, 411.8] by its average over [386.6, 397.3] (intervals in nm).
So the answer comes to 1.3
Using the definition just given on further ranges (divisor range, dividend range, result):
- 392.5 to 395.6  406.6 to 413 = 1.46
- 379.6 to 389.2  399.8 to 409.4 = 1.33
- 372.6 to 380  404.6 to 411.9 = 1.51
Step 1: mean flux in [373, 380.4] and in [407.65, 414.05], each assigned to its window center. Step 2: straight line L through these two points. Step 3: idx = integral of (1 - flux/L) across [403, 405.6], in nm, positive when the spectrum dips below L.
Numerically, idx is -0.200 nm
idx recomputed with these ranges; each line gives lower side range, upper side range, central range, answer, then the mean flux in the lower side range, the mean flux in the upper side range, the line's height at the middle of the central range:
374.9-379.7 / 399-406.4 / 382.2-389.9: 0.26 nm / 13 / 16.4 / 14.2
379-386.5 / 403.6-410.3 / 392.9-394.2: 0.58 nm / 13.6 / 16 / 14.7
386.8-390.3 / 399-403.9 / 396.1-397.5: 0.59 nm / 13.9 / 16.4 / 15.5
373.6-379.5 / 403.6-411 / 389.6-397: 0.87 nm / 12.8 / 15.9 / 14.5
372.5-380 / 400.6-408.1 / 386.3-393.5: 0.36 nm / 12.4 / 16.4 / 14.3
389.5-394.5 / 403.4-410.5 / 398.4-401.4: -0.38 nm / 12.9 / 15.9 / 14.5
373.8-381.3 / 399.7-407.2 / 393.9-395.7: 0.09 nm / 13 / 16.4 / 15.3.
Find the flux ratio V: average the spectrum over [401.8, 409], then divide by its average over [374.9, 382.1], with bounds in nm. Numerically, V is 1.2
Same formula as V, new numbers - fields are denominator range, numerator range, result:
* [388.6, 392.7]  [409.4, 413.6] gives 1.11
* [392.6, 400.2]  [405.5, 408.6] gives 1.26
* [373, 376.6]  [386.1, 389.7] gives 1.20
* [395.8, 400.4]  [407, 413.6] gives 1.15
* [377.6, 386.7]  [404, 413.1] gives 1.16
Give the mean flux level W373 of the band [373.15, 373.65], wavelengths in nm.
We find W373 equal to 8.95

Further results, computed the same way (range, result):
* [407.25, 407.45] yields 16.6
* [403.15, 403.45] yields 15.5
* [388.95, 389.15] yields 10.6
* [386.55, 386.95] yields 15.8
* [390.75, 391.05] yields 15.7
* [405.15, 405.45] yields 17.1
